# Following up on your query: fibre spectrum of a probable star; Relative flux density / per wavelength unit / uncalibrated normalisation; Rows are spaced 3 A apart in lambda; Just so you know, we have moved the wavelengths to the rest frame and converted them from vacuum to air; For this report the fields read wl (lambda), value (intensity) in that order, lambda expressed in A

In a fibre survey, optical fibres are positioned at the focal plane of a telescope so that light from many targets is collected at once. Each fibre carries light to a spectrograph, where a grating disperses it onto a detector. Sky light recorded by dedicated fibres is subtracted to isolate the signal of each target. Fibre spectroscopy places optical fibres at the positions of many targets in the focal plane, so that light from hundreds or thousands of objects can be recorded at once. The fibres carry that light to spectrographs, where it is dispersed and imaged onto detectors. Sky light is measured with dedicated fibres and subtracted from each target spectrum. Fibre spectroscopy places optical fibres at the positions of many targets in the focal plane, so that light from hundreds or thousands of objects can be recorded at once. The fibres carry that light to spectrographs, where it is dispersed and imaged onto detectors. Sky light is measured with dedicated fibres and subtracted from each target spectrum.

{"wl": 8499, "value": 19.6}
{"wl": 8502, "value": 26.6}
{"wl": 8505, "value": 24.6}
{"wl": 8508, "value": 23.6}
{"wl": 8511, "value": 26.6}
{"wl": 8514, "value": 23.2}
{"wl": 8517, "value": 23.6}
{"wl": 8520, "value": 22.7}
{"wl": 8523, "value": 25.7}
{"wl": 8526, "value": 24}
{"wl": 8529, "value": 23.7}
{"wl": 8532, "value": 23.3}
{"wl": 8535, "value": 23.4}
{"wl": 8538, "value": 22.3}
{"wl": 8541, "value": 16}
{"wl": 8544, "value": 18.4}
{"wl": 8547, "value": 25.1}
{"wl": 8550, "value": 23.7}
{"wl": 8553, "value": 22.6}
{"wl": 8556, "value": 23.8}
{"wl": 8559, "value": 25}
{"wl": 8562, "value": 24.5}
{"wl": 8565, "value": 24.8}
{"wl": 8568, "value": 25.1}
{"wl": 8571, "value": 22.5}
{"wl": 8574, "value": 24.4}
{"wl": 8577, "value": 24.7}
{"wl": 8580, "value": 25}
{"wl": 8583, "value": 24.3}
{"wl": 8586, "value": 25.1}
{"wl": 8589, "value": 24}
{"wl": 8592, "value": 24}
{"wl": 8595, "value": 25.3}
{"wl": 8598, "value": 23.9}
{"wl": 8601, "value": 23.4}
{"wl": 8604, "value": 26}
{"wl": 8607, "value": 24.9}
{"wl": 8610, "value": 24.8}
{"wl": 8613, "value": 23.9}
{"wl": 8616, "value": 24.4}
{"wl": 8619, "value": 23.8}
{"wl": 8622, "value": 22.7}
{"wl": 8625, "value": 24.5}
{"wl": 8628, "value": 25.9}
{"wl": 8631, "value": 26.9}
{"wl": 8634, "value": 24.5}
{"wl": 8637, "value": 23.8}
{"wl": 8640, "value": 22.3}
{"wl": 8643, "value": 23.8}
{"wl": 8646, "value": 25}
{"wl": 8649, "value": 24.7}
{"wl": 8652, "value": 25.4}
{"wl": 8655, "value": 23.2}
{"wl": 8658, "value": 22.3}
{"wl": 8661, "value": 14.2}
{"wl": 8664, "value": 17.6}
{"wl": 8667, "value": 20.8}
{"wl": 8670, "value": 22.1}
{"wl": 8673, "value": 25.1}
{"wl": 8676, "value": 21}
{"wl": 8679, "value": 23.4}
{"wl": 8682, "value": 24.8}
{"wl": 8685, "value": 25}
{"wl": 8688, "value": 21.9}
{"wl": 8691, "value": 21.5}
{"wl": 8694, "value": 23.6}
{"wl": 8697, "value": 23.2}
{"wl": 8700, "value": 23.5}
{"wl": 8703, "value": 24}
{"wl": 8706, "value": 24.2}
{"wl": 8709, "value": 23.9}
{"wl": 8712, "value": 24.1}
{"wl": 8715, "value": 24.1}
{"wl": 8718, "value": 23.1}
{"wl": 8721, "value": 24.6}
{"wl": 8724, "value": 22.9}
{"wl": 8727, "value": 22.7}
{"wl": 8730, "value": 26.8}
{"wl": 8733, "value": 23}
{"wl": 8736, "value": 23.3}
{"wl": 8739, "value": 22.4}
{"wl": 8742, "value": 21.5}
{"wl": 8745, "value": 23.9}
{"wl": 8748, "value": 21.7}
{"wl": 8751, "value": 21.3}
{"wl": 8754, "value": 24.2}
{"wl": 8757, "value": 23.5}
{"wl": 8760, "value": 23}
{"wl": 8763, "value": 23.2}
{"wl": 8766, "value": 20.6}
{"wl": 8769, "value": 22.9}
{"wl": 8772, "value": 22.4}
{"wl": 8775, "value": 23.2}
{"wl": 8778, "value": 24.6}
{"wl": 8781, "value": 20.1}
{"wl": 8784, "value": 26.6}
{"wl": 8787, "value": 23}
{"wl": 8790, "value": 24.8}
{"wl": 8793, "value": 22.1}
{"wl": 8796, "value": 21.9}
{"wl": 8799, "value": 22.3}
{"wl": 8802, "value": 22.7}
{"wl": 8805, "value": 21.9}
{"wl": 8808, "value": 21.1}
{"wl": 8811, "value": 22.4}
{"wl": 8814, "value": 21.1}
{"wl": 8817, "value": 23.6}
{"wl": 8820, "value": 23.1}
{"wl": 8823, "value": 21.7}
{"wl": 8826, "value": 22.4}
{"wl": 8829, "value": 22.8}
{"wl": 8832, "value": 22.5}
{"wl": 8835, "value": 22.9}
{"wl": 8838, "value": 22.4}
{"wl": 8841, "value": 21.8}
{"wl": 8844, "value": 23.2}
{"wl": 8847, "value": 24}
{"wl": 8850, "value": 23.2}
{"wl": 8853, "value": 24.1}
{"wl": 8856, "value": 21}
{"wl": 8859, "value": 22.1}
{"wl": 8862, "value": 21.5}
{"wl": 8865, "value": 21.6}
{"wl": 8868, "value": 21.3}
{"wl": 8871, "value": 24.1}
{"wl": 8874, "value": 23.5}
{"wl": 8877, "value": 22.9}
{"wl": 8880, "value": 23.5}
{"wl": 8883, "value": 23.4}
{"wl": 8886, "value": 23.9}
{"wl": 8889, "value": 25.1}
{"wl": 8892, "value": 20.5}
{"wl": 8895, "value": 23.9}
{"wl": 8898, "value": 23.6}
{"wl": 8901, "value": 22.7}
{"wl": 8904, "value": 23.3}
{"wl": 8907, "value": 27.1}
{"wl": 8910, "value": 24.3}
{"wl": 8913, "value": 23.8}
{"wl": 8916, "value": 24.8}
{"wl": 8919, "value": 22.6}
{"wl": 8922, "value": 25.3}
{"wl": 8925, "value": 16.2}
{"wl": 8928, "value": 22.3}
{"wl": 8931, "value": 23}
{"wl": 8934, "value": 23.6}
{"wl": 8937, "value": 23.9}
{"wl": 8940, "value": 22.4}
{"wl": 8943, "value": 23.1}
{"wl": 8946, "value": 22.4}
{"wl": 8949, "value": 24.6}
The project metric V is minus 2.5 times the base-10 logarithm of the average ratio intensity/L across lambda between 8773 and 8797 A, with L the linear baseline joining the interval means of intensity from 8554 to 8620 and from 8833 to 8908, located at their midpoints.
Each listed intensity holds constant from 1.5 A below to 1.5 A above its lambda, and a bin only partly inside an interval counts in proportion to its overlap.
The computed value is 0.007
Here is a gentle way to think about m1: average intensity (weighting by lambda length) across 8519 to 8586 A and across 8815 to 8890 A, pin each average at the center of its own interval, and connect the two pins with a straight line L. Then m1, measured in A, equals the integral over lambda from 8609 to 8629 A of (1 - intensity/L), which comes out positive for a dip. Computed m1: -0.79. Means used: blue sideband 23.5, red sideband 22.8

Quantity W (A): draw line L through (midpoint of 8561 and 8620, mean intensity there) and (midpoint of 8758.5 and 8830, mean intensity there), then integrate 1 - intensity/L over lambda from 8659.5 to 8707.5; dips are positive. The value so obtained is 2.8 A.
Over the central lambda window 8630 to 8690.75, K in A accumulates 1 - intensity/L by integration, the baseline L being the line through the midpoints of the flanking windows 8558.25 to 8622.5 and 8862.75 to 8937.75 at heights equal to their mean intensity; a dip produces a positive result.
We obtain 3.3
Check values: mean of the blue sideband 24.4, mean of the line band 22.8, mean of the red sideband 23.2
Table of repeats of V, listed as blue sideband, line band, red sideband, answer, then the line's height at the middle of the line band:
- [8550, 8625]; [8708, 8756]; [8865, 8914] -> 0.03 mag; 23.9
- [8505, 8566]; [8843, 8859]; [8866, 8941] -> 0.01 mag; 23.2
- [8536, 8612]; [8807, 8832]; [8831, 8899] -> 0.03 mag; 23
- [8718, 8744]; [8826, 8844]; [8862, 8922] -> 0.04 mag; 23.4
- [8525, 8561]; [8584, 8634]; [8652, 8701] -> -0.10 mag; 22.4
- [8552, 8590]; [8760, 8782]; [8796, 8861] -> 0.02 mag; 22.9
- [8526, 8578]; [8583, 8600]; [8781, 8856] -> -0.06 mag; 23.1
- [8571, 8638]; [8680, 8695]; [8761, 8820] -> 0.02 mag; 23.7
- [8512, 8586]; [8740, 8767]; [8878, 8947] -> 0.04 mag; 23.3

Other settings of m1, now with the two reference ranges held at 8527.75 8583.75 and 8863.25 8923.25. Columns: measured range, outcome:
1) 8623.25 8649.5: -1.4 A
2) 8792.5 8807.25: 0.8 A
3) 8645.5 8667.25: 1.7 A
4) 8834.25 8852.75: 0.4 A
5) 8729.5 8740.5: -0.1 A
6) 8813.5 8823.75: 0.4 A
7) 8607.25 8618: -0.5 A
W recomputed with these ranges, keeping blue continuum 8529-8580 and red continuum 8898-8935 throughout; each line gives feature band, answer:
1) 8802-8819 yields 0.82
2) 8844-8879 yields 0.82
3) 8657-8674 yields 2.23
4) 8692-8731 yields -1.04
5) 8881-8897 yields -0.08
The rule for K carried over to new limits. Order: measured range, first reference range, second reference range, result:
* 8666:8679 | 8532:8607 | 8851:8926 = 0.6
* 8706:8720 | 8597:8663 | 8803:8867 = -0.4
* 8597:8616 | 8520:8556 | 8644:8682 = -1.8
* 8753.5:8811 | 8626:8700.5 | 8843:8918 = 0.9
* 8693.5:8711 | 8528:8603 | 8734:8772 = -0.7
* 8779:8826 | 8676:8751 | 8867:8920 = 1.8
